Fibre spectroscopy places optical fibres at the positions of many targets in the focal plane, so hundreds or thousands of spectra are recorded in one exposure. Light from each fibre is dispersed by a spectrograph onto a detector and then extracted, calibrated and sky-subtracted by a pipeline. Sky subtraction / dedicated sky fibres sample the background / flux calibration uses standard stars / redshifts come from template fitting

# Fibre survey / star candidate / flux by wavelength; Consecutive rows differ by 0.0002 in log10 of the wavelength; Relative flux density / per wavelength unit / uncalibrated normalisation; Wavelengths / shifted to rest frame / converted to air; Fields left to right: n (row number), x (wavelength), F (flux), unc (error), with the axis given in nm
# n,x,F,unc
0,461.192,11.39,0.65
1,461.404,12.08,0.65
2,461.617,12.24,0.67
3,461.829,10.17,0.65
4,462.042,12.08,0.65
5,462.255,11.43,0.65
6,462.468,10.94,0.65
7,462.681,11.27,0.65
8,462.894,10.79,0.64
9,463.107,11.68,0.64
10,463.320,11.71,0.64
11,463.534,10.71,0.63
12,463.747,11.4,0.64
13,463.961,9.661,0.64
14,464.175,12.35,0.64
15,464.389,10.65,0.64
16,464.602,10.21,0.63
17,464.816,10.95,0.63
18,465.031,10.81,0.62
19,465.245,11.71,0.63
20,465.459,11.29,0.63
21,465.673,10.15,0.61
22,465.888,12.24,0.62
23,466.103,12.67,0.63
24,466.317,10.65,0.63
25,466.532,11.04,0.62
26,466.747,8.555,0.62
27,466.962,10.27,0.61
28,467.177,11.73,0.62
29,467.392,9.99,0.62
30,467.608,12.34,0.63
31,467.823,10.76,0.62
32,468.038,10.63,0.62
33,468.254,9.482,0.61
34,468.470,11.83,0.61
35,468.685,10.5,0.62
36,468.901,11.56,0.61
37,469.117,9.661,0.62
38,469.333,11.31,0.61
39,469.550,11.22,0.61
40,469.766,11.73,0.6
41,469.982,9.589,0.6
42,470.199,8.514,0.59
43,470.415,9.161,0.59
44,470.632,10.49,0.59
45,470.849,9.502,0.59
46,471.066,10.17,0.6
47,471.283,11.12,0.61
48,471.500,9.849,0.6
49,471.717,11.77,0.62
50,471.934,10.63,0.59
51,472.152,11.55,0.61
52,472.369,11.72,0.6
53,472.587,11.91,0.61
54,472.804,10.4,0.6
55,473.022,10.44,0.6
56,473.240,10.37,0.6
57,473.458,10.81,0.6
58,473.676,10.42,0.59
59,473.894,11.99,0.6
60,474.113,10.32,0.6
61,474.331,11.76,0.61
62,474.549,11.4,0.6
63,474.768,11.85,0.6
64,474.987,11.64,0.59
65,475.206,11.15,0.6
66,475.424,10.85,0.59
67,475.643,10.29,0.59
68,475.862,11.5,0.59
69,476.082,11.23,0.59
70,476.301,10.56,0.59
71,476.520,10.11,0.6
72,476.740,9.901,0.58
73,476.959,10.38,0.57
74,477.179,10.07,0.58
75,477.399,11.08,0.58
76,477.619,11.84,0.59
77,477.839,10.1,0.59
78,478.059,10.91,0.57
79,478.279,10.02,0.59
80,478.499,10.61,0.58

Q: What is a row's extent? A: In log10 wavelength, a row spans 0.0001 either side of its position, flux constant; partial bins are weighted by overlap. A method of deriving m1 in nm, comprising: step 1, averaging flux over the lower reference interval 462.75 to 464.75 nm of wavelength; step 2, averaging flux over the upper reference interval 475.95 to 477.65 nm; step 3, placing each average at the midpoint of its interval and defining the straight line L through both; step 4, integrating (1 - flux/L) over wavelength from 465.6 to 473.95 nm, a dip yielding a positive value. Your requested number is 0.07 nm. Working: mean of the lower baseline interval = 11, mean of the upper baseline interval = 10.6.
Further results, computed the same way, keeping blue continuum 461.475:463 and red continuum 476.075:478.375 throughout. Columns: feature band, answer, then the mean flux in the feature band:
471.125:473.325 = -0.04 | 11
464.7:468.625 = 0.05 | 10.9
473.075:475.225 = -0.09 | 11.2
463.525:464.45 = 0.02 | 11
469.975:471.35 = 0.14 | 9.76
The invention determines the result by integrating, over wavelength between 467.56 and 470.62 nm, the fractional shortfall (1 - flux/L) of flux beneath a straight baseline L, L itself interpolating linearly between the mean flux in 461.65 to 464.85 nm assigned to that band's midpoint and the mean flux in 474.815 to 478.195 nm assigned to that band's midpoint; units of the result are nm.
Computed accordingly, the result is 0.11 nm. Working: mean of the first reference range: 11.1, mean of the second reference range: 10.8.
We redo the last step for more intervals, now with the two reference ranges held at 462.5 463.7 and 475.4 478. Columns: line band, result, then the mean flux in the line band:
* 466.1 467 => 0.053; 10.4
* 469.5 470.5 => 0.086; 10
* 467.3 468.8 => 0.030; 10.8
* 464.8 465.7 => 0.006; 11.1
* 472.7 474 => 0.007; 10.7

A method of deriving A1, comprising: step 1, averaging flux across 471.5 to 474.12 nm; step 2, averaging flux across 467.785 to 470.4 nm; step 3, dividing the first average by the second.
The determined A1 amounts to 1.05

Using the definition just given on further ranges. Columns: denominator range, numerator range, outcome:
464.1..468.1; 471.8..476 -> 1.01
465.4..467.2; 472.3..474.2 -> 1.00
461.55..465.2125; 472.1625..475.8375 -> 1.00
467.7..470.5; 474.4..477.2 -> 1.04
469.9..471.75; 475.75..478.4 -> 1.07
